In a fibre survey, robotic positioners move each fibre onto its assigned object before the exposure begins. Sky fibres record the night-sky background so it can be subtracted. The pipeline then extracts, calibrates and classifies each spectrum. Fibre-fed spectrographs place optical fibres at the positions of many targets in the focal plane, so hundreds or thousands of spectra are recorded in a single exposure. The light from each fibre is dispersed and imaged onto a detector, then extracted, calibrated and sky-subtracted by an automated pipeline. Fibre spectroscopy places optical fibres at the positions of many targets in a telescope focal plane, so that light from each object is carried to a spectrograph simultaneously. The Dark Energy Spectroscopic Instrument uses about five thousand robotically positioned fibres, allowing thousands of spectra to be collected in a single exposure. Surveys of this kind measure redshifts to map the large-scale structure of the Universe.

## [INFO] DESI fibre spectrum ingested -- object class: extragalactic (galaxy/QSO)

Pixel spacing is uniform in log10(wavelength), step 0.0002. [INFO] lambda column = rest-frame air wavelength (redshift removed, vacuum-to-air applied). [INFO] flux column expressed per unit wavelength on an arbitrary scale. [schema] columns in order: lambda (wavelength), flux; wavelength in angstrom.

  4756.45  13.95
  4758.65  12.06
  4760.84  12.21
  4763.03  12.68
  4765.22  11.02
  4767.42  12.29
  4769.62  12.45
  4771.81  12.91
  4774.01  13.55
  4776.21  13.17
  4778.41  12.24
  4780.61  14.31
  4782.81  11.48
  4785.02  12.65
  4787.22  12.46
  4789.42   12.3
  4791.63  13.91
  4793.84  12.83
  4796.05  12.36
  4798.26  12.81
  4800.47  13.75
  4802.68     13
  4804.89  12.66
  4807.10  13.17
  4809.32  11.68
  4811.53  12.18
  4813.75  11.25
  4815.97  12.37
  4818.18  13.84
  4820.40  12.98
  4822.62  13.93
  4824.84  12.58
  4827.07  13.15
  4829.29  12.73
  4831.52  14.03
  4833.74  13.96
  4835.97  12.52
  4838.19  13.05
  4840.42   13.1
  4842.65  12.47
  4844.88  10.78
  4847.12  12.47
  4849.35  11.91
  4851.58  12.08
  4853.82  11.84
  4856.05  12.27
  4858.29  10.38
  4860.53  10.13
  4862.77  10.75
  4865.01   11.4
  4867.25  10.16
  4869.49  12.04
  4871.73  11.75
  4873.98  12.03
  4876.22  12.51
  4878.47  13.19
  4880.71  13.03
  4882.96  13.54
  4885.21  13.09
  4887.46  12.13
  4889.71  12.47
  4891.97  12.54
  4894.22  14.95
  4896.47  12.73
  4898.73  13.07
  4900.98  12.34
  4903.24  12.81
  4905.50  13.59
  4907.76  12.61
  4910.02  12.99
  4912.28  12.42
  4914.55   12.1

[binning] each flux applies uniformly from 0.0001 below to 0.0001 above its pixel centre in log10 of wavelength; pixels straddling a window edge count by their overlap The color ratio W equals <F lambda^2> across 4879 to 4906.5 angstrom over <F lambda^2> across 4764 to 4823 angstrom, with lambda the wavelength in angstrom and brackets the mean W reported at 1.07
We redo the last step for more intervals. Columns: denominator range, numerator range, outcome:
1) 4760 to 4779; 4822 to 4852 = 1.05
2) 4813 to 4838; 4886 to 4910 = 1.02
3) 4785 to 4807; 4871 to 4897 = 1.03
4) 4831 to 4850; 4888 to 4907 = 1.05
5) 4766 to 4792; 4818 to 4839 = 1.06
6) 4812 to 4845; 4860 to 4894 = 0.96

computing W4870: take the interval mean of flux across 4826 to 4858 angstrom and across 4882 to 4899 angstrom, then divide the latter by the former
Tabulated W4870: 1.04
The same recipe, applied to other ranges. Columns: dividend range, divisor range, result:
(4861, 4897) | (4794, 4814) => 0.98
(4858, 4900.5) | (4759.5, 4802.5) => 0.96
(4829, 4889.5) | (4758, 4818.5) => 0.97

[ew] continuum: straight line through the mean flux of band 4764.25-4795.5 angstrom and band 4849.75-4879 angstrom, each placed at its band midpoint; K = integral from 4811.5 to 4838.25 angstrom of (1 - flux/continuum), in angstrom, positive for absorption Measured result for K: -2.0 angstrom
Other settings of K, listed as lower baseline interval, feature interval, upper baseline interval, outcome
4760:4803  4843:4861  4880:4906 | 1.9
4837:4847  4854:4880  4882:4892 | 2.1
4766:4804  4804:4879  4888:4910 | 3.7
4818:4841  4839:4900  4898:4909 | 4.0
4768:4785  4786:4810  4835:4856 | -0.3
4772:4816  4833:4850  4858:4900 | -0.1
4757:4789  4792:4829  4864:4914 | -0.7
